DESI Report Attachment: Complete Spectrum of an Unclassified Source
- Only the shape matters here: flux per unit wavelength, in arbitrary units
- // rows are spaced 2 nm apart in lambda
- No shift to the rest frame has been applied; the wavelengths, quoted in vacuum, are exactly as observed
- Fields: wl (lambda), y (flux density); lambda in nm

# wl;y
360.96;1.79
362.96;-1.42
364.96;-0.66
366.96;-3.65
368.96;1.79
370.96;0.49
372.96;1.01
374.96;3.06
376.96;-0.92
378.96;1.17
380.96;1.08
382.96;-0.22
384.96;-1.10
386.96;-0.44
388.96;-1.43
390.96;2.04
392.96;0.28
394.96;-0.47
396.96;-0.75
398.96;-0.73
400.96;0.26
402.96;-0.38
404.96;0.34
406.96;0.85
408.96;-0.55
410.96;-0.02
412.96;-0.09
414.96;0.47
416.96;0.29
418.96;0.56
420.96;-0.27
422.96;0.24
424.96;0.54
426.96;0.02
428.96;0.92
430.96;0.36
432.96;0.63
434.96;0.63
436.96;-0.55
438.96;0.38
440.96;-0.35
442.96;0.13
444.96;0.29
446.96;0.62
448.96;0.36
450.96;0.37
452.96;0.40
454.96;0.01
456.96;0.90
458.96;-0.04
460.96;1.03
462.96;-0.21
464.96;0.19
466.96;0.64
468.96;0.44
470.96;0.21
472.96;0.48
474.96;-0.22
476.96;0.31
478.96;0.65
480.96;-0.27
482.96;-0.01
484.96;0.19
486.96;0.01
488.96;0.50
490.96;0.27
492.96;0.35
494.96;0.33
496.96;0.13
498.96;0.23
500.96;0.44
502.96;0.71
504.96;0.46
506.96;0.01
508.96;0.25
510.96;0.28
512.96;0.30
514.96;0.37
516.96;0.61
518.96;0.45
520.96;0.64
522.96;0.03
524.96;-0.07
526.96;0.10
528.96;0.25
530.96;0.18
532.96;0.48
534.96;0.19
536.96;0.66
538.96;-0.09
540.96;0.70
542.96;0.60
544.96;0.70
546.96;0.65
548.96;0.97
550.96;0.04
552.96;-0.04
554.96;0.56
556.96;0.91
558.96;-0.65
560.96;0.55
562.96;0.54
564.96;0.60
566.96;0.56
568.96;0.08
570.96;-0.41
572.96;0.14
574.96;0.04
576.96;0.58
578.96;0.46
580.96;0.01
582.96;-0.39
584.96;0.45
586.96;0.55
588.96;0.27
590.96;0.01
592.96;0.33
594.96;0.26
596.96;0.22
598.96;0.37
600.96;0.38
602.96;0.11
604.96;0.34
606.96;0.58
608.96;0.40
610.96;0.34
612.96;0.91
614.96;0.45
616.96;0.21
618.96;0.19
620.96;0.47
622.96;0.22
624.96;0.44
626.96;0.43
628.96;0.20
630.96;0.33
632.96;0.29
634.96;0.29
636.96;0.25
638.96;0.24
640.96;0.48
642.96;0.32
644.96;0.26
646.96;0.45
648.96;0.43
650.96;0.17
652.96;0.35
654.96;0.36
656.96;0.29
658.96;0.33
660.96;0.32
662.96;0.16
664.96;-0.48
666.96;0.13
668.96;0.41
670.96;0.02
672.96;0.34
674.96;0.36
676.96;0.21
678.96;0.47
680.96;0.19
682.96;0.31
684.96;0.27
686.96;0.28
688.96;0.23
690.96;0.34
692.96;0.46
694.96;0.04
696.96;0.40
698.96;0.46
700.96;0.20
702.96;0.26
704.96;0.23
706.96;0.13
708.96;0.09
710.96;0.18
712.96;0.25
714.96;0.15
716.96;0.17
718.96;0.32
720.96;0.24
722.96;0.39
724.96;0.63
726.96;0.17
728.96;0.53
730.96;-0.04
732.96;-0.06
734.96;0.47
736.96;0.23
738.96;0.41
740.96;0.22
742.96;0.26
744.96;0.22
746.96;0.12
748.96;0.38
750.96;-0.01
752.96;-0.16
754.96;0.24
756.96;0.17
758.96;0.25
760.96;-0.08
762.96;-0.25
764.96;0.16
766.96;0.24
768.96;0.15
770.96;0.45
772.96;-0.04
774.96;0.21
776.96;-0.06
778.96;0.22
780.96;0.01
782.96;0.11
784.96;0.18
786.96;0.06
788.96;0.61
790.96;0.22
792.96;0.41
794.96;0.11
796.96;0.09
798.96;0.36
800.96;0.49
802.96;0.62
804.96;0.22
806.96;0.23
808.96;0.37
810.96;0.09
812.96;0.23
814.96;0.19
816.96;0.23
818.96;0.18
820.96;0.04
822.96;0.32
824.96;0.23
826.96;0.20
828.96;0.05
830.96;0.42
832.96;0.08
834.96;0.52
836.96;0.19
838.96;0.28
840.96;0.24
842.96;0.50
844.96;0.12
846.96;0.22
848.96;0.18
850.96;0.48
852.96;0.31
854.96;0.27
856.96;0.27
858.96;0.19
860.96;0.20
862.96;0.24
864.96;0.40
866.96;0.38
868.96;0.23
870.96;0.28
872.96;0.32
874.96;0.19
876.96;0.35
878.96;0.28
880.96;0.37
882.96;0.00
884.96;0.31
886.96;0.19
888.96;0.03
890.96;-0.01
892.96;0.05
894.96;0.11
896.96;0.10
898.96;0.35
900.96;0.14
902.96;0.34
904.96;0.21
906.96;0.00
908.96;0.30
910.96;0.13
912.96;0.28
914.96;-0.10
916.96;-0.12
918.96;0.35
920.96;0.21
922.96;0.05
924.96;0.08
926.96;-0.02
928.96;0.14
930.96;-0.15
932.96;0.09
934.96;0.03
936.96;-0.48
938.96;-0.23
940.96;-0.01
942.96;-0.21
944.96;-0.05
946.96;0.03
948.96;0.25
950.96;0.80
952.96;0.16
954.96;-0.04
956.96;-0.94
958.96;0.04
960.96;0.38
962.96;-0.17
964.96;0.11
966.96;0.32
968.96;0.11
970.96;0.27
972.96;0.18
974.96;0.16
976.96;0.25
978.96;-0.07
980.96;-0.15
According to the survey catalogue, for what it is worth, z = 0.224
